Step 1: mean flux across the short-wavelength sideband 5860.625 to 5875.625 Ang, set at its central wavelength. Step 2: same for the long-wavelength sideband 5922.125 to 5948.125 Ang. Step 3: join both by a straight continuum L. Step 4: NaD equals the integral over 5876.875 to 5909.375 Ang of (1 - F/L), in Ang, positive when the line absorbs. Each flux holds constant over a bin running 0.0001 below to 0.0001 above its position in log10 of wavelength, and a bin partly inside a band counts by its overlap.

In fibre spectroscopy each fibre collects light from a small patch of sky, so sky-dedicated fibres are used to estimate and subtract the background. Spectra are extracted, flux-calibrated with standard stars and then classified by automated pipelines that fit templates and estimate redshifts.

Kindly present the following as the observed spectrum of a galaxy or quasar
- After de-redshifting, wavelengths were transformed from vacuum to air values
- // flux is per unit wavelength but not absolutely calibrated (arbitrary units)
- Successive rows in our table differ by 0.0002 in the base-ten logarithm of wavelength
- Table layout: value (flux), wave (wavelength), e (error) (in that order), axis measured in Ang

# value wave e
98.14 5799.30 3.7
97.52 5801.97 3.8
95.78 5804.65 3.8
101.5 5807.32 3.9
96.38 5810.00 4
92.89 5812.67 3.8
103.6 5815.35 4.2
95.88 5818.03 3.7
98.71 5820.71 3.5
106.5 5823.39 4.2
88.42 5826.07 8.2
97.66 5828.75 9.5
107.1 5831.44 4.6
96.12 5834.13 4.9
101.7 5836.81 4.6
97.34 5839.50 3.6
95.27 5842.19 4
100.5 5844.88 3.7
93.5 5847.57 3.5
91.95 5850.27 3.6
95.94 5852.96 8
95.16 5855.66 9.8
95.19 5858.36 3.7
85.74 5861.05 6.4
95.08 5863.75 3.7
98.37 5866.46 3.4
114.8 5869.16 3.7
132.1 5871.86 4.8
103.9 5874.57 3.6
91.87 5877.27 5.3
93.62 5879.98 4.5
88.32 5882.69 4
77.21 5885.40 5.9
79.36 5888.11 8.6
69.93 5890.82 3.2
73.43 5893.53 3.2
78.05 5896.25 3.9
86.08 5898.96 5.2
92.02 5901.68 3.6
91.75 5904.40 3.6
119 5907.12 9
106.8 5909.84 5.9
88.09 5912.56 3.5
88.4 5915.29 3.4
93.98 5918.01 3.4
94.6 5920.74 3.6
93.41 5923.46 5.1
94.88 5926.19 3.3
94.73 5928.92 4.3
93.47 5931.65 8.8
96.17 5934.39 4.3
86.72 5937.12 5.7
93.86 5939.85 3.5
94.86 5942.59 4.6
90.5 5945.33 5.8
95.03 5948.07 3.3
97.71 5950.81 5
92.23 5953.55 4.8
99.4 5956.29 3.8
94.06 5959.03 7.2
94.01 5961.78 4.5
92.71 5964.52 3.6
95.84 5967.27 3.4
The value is 4.5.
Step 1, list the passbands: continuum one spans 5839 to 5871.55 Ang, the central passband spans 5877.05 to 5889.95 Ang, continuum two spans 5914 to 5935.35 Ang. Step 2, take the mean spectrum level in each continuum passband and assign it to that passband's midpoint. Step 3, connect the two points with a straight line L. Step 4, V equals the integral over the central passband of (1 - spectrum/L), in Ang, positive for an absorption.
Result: 1.5 Ang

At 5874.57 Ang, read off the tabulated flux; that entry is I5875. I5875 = 103.9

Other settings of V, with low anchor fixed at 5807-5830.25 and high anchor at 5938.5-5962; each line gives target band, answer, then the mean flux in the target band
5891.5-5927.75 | 1.4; 92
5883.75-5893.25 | 2.0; 75.7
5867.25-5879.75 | -1.6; 109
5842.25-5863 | 0.6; 94.1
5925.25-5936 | 0.1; 94.6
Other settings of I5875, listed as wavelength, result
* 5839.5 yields 97.34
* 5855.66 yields 95.16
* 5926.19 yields 94.88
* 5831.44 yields 107.1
